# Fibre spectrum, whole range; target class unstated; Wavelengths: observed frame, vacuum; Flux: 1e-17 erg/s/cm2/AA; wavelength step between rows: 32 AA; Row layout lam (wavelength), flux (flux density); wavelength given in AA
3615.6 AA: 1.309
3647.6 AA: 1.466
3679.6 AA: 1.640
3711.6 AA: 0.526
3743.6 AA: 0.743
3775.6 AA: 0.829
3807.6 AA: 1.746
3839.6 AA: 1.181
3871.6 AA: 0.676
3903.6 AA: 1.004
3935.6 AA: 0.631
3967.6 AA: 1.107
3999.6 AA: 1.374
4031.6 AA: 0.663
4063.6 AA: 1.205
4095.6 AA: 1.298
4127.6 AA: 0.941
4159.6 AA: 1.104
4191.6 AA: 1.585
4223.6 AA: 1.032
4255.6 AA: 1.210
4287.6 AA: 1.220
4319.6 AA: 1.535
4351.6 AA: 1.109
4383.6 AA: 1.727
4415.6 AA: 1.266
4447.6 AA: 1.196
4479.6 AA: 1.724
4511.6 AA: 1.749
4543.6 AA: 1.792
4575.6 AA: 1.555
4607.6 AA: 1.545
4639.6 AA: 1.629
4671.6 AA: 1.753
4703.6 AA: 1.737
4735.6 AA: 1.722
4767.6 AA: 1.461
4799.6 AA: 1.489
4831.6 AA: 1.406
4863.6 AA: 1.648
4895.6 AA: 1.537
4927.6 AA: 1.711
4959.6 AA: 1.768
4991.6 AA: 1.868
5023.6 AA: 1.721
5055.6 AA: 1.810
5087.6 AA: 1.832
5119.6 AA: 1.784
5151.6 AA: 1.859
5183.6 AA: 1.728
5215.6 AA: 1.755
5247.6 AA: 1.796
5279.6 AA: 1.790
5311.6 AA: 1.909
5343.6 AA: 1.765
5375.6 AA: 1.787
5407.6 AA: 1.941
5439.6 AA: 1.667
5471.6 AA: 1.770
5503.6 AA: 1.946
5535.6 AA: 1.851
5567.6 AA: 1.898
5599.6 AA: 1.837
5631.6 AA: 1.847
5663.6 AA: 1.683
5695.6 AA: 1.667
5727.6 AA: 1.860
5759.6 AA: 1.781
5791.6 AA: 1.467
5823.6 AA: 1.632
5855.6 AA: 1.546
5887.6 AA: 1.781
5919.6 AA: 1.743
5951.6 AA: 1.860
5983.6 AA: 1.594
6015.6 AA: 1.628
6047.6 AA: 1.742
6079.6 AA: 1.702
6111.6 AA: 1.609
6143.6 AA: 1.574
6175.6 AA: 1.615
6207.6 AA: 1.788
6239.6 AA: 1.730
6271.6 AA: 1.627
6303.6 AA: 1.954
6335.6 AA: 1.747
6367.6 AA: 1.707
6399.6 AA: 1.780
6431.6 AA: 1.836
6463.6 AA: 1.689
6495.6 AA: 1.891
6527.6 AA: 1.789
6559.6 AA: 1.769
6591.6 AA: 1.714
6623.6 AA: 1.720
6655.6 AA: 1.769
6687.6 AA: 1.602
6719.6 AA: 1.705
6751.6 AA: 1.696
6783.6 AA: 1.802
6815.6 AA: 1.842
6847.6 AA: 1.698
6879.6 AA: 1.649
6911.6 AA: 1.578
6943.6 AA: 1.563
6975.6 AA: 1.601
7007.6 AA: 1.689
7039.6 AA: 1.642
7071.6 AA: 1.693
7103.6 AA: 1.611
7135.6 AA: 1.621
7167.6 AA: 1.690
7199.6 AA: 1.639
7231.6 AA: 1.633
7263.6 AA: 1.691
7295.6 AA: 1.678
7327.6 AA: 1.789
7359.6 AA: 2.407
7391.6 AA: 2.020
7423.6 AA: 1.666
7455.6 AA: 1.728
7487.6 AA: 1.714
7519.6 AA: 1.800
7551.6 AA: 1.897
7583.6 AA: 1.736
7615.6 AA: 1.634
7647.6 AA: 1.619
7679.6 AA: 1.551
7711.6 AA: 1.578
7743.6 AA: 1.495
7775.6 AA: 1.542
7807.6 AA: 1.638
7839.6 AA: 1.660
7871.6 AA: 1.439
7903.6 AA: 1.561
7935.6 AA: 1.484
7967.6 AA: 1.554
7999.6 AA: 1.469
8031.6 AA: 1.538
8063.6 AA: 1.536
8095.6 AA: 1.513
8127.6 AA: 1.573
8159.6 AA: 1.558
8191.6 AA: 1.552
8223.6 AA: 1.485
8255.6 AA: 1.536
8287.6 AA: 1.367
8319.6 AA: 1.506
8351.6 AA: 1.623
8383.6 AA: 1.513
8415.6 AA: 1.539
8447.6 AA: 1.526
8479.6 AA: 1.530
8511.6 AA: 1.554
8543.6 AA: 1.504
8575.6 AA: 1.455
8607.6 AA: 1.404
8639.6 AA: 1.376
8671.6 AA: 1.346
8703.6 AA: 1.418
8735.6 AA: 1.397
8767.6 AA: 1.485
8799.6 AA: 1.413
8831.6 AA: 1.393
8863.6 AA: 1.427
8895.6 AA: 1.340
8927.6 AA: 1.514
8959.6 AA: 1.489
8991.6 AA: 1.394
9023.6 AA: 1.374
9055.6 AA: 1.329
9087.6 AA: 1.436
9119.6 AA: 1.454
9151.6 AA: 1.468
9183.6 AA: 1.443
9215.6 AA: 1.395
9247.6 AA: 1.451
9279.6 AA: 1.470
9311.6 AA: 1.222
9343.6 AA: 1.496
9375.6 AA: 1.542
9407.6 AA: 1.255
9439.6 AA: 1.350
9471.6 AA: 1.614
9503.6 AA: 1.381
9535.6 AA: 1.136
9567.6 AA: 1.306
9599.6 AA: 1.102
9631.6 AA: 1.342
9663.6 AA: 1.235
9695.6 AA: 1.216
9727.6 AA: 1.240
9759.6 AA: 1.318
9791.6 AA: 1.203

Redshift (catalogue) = 0.122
